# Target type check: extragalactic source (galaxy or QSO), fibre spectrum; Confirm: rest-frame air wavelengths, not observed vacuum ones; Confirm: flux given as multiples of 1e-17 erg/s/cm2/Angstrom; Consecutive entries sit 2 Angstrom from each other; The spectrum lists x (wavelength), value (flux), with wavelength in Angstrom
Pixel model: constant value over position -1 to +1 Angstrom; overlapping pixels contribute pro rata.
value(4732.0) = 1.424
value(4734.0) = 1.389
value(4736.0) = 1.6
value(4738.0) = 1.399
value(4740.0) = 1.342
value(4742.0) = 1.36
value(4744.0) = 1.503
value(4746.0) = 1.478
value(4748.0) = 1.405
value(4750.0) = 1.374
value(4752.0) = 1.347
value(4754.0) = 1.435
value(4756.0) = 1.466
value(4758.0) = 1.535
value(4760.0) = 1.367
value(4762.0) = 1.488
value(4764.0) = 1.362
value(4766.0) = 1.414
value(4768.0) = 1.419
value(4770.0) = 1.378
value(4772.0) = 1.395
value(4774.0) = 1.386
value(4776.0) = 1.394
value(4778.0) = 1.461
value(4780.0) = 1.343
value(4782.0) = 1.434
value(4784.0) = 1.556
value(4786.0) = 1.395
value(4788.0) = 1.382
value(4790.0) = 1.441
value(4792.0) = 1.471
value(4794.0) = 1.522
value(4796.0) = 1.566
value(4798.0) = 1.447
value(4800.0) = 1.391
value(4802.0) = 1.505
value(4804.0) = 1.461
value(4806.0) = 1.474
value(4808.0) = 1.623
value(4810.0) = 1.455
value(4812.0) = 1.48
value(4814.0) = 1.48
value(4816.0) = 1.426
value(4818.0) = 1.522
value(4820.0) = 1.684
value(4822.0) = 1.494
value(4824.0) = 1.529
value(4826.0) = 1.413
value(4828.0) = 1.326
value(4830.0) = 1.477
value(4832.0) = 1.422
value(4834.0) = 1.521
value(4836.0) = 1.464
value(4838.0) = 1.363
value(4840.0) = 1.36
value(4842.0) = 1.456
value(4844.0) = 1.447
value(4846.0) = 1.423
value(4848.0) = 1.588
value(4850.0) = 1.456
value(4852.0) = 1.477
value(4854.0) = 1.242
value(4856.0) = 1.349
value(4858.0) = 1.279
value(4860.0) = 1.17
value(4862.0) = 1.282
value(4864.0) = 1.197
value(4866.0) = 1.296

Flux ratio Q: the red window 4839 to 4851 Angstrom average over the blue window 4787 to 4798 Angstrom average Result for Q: 1.0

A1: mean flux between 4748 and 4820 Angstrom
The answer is 1.45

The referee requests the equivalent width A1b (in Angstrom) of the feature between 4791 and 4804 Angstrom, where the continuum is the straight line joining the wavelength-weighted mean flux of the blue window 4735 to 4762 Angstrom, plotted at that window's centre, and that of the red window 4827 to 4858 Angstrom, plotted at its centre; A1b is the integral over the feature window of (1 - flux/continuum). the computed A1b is -0.5 Angstrom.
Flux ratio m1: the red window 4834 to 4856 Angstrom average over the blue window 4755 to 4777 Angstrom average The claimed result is 1.01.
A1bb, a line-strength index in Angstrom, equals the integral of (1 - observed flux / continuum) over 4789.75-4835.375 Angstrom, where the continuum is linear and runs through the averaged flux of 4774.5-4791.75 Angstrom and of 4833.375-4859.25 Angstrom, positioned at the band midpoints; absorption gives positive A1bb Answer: -2.1 Angstrom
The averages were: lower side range 1.43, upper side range 1.41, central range 1.48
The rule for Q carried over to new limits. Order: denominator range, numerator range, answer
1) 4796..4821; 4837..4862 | 0.92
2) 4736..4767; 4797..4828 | 1.04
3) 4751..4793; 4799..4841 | 1.03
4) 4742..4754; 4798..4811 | 1.05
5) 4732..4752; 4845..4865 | 0.95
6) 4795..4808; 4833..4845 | 0.97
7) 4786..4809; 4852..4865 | 0.86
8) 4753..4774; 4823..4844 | 1.01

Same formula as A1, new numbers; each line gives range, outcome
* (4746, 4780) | 1.41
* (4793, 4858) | 1.46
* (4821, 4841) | 1.44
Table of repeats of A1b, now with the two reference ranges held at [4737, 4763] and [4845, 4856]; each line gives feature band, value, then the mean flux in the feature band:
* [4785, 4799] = -0.3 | 1.46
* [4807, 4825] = -1.2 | 1.52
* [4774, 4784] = 0.0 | 1.42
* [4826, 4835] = 0.0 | 1.43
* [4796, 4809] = -0.6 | 1.49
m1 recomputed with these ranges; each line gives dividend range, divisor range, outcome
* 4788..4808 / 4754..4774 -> 1.04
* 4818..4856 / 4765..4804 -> 1.01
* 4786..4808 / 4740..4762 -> 1.03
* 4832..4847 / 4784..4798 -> 0.98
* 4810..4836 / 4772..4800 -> 1.03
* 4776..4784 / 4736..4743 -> 1.02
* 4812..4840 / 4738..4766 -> 1.03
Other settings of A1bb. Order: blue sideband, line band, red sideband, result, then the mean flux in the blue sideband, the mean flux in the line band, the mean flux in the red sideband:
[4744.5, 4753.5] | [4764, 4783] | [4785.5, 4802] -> 0.46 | 1.41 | 1.4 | 1.46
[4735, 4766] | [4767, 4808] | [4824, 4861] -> -0.73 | 1.43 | 1.45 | 1.41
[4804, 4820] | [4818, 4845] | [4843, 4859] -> -0.08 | 1.5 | 1.46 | 1.41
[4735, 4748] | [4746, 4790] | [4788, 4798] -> 1.38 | 1.44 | 1.42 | 1.48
